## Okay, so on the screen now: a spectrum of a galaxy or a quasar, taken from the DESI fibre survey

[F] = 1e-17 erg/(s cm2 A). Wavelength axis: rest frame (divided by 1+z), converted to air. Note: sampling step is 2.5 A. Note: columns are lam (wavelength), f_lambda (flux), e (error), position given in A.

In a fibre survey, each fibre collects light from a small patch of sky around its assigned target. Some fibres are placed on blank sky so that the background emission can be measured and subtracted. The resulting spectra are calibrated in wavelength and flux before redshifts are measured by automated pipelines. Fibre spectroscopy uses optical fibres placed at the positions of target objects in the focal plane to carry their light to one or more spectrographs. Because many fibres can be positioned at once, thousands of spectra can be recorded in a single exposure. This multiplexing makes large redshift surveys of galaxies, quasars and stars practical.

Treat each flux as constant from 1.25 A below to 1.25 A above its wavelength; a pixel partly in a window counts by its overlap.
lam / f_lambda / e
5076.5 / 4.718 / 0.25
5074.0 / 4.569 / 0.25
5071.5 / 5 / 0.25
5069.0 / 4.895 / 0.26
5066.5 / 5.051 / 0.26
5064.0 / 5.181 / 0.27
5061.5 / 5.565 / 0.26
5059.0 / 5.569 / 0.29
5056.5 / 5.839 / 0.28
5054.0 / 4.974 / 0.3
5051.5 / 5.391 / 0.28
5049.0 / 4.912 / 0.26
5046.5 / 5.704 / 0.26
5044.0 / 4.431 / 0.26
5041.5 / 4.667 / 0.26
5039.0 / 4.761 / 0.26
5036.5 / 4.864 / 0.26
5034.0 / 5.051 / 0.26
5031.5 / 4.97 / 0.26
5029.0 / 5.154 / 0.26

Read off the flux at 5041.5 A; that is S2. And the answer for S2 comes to 4.667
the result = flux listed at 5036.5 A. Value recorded 4.864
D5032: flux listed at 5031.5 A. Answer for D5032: 4.97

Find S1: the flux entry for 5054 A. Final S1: 4.974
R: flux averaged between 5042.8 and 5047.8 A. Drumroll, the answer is 5.07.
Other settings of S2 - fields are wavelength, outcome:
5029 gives 5.154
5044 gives 4.431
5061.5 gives 5.565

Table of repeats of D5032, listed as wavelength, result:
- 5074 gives 4.569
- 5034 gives 5.051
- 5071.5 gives 5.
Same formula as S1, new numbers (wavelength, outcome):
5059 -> 5.569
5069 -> 4.895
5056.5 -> 5.839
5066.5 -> 5.051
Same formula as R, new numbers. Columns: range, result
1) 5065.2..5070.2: 4.98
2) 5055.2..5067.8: 5.44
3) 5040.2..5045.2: 4.55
